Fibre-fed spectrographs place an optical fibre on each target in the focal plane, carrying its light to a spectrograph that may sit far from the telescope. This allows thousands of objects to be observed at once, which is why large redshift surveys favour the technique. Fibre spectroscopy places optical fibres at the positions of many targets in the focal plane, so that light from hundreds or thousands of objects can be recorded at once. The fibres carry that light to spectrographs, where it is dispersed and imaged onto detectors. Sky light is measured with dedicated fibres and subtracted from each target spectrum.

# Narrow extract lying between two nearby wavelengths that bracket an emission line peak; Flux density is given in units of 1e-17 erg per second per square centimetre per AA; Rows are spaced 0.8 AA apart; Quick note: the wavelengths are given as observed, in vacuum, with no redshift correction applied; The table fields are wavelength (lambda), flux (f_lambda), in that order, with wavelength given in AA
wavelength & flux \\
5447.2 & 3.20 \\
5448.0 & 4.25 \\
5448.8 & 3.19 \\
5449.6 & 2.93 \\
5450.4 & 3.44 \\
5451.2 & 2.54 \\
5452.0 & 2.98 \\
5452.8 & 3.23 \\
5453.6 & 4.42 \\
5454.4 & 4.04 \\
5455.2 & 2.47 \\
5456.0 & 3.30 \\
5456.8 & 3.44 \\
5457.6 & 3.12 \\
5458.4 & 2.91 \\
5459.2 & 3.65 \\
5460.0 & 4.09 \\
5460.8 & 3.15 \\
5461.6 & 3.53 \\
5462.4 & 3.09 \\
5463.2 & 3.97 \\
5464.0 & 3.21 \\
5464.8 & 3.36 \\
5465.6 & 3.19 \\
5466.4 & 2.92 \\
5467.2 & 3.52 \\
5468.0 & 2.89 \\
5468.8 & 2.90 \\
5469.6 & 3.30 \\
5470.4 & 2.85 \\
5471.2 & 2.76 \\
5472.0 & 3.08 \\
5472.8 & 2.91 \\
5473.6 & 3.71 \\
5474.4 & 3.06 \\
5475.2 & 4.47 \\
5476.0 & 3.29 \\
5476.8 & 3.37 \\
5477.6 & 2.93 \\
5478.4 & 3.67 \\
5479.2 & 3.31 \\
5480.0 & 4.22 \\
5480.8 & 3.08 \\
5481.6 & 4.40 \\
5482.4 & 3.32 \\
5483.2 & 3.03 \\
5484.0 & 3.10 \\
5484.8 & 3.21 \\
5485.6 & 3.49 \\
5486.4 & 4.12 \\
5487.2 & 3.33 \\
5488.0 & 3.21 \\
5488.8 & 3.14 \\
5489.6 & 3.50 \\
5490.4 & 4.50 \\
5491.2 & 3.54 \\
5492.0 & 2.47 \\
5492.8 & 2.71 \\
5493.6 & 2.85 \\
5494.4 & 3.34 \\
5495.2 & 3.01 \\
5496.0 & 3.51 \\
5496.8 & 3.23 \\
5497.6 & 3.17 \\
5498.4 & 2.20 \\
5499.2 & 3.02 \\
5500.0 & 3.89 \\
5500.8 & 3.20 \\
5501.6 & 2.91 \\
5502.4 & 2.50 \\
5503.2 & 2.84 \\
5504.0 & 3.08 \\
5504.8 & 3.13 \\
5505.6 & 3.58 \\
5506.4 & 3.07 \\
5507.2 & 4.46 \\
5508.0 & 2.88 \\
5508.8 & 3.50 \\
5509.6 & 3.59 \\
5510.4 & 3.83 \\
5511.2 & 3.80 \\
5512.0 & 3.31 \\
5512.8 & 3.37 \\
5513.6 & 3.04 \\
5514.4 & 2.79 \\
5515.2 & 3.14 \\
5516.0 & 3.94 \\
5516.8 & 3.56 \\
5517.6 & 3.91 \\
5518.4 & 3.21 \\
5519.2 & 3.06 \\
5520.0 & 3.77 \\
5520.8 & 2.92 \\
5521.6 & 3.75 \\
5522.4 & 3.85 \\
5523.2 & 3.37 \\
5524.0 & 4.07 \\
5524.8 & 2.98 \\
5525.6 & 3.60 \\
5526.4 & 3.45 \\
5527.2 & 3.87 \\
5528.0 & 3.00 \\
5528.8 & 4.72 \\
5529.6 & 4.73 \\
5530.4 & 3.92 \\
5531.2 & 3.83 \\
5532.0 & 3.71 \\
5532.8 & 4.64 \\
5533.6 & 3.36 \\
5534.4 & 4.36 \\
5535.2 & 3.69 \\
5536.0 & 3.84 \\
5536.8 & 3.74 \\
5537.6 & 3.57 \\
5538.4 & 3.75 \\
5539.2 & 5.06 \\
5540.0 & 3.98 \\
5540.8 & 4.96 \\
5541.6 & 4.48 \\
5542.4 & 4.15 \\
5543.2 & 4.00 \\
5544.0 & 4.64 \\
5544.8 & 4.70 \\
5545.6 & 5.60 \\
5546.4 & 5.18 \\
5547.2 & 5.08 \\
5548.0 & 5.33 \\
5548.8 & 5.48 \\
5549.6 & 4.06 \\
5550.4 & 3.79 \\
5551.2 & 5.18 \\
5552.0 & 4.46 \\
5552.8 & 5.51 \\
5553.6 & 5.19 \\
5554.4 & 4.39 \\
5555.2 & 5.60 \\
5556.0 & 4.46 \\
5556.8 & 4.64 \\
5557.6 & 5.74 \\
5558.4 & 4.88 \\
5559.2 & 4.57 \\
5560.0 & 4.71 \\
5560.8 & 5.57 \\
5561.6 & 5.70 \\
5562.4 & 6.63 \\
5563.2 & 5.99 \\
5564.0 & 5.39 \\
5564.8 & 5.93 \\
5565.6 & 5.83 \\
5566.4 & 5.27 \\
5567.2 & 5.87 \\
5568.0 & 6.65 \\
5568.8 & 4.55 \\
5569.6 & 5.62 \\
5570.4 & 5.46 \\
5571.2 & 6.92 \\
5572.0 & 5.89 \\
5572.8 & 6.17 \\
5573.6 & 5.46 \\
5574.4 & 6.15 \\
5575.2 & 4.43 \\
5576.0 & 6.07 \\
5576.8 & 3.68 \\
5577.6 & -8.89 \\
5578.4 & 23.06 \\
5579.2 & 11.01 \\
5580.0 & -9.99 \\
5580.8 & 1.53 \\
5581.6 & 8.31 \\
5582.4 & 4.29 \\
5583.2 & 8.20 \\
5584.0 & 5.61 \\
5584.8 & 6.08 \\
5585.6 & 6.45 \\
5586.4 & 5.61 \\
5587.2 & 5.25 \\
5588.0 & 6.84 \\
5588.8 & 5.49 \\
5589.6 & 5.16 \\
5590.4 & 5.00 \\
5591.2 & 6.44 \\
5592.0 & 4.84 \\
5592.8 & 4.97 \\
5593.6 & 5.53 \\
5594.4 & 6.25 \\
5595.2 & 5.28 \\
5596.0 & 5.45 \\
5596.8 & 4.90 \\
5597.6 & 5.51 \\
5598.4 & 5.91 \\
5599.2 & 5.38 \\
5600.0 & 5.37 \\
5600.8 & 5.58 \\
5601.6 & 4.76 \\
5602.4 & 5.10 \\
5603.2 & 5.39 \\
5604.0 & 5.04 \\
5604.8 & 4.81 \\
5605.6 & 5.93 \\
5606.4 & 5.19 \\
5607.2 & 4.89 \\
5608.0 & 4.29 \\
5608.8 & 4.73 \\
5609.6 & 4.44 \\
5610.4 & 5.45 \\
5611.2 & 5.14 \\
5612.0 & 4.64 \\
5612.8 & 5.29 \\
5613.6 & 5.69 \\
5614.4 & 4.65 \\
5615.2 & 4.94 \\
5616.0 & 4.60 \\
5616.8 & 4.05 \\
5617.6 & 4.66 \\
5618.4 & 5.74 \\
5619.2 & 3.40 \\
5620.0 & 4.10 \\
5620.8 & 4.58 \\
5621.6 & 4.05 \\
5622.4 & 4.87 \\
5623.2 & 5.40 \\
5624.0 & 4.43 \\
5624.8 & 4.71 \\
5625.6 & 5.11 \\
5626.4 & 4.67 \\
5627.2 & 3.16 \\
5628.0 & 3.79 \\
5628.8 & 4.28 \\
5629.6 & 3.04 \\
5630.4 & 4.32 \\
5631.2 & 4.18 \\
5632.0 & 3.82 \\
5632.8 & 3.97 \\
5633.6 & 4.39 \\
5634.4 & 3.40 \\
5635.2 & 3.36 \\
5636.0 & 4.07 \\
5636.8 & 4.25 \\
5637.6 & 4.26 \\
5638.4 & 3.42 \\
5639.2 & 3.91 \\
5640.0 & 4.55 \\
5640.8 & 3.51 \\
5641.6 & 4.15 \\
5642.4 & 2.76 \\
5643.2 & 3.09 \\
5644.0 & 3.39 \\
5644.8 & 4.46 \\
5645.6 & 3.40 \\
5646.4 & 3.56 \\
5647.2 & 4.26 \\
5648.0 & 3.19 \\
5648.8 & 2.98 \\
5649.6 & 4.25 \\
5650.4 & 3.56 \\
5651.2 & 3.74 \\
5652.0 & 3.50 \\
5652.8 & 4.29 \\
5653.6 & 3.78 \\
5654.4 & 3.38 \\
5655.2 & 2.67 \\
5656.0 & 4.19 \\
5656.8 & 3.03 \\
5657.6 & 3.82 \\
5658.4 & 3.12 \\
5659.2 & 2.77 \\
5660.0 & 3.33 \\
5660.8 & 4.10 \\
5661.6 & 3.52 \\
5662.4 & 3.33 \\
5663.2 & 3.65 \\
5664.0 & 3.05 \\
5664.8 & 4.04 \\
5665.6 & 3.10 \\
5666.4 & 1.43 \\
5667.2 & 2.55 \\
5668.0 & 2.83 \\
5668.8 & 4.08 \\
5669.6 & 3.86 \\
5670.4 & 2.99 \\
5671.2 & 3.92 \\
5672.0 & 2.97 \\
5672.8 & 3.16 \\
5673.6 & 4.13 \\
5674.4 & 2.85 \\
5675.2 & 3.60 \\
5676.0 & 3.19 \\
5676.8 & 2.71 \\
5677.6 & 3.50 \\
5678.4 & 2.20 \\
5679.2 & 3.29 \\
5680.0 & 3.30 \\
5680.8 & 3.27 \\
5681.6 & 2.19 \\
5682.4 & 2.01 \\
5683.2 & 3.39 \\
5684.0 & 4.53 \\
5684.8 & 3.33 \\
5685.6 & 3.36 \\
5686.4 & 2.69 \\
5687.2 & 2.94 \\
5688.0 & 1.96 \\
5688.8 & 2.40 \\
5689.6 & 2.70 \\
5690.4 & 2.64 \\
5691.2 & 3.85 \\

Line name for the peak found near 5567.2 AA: Mg II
